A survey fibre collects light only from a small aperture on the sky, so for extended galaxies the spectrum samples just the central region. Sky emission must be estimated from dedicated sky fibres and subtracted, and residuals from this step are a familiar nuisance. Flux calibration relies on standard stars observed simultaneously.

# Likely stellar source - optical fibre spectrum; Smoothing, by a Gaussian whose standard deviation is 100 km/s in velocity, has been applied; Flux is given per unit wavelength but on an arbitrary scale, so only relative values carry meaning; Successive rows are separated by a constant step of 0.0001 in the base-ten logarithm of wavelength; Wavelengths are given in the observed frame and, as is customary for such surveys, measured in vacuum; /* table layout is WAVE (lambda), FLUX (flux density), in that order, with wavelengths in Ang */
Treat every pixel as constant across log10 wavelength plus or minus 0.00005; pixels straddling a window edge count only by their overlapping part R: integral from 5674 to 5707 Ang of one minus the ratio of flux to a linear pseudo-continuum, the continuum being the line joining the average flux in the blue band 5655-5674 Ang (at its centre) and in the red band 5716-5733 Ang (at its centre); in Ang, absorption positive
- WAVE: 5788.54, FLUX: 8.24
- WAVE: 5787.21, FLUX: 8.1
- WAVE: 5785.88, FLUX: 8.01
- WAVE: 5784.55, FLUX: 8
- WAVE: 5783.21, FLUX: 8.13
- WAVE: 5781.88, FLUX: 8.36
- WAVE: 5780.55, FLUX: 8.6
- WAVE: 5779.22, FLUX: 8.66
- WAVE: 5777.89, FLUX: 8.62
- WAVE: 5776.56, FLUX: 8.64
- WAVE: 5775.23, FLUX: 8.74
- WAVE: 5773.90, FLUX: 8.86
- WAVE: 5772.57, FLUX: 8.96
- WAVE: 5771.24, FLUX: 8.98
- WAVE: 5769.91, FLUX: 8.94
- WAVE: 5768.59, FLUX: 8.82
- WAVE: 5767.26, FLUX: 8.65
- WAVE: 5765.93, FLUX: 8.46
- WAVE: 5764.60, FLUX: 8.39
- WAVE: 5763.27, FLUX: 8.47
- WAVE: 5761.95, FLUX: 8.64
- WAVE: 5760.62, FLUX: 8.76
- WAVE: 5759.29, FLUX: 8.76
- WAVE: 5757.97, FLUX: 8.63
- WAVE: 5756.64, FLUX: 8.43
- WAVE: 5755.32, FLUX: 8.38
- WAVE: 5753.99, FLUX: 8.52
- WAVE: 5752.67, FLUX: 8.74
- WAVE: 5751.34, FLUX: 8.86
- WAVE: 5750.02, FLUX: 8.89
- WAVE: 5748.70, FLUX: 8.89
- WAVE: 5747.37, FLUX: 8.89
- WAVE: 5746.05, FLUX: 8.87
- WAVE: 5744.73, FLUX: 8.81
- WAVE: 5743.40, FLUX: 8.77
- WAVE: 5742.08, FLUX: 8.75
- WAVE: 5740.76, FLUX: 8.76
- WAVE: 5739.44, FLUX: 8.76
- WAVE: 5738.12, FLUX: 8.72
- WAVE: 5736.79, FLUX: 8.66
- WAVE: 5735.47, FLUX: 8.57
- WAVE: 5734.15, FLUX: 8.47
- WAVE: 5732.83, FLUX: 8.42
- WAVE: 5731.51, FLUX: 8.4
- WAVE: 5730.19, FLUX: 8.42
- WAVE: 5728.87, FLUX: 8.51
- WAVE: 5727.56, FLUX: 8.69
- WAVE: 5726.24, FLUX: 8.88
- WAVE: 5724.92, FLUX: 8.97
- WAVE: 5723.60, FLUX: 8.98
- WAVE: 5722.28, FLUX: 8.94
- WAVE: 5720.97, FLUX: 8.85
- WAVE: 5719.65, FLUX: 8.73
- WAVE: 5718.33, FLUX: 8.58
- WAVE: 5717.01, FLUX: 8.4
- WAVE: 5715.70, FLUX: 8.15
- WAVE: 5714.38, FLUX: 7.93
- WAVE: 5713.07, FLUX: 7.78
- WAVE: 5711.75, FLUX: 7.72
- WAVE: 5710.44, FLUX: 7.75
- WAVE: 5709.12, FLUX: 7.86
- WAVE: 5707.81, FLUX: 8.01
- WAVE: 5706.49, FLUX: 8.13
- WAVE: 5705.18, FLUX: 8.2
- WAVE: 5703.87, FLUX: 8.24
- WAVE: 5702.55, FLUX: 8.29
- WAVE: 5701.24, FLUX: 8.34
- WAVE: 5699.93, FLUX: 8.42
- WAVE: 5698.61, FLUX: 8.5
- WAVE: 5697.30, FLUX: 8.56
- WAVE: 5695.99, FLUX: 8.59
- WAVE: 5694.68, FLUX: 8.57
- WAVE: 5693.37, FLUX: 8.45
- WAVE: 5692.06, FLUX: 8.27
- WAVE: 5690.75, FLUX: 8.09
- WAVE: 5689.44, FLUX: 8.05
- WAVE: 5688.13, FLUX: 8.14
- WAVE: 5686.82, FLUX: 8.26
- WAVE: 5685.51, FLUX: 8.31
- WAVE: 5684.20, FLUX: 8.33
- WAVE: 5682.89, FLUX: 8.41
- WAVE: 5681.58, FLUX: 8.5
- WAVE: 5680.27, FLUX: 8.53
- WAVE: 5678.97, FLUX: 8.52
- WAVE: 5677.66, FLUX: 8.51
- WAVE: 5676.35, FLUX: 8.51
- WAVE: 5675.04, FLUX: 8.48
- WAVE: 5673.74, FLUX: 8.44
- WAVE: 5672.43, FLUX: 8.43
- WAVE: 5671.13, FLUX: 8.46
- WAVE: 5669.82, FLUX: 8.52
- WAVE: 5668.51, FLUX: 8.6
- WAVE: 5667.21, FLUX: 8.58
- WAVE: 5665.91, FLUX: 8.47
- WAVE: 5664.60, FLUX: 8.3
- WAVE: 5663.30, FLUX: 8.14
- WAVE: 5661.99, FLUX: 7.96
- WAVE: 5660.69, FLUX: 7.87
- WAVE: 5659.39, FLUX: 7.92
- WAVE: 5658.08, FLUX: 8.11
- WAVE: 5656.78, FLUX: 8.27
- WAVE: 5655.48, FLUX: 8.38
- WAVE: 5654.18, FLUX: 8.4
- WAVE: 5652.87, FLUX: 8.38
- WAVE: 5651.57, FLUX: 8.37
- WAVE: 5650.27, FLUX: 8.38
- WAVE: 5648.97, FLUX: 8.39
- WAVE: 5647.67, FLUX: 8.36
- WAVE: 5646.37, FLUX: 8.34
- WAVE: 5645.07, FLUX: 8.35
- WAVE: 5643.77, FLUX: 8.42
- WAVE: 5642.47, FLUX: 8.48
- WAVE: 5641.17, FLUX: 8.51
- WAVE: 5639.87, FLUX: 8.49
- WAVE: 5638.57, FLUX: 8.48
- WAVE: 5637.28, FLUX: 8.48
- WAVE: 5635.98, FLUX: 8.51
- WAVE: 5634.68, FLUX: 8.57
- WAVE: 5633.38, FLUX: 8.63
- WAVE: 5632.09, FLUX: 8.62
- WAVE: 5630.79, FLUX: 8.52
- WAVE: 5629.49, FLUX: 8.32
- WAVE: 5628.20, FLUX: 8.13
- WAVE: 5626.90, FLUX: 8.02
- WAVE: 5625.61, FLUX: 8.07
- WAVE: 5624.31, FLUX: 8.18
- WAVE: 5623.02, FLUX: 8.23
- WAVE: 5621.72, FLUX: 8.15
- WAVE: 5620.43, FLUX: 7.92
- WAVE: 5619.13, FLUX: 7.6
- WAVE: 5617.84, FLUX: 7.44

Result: 0.3 Ang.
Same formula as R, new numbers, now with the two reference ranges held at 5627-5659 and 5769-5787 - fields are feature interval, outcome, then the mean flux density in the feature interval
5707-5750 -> -0.12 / 8.53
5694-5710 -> 0.33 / 8.3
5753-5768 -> -0.02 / 8.56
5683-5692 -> 0.26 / 8.21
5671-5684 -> -0.05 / 8.48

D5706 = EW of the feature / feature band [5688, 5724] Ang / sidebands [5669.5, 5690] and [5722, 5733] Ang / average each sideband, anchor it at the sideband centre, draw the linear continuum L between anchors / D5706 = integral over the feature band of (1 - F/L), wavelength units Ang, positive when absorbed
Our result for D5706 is 1.1 Ang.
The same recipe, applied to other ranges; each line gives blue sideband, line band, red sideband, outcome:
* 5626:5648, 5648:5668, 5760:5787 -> 0.4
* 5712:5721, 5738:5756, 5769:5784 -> -0.6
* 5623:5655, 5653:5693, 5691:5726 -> 0.2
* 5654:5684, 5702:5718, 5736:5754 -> 1.0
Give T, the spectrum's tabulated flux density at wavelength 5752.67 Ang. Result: 8.74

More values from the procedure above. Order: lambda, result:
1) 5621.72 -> 8.15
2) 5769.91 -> 8.94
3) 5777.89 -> 8.62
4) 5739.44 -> 8.76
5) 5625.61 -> 8.07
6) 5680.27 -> 8.53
